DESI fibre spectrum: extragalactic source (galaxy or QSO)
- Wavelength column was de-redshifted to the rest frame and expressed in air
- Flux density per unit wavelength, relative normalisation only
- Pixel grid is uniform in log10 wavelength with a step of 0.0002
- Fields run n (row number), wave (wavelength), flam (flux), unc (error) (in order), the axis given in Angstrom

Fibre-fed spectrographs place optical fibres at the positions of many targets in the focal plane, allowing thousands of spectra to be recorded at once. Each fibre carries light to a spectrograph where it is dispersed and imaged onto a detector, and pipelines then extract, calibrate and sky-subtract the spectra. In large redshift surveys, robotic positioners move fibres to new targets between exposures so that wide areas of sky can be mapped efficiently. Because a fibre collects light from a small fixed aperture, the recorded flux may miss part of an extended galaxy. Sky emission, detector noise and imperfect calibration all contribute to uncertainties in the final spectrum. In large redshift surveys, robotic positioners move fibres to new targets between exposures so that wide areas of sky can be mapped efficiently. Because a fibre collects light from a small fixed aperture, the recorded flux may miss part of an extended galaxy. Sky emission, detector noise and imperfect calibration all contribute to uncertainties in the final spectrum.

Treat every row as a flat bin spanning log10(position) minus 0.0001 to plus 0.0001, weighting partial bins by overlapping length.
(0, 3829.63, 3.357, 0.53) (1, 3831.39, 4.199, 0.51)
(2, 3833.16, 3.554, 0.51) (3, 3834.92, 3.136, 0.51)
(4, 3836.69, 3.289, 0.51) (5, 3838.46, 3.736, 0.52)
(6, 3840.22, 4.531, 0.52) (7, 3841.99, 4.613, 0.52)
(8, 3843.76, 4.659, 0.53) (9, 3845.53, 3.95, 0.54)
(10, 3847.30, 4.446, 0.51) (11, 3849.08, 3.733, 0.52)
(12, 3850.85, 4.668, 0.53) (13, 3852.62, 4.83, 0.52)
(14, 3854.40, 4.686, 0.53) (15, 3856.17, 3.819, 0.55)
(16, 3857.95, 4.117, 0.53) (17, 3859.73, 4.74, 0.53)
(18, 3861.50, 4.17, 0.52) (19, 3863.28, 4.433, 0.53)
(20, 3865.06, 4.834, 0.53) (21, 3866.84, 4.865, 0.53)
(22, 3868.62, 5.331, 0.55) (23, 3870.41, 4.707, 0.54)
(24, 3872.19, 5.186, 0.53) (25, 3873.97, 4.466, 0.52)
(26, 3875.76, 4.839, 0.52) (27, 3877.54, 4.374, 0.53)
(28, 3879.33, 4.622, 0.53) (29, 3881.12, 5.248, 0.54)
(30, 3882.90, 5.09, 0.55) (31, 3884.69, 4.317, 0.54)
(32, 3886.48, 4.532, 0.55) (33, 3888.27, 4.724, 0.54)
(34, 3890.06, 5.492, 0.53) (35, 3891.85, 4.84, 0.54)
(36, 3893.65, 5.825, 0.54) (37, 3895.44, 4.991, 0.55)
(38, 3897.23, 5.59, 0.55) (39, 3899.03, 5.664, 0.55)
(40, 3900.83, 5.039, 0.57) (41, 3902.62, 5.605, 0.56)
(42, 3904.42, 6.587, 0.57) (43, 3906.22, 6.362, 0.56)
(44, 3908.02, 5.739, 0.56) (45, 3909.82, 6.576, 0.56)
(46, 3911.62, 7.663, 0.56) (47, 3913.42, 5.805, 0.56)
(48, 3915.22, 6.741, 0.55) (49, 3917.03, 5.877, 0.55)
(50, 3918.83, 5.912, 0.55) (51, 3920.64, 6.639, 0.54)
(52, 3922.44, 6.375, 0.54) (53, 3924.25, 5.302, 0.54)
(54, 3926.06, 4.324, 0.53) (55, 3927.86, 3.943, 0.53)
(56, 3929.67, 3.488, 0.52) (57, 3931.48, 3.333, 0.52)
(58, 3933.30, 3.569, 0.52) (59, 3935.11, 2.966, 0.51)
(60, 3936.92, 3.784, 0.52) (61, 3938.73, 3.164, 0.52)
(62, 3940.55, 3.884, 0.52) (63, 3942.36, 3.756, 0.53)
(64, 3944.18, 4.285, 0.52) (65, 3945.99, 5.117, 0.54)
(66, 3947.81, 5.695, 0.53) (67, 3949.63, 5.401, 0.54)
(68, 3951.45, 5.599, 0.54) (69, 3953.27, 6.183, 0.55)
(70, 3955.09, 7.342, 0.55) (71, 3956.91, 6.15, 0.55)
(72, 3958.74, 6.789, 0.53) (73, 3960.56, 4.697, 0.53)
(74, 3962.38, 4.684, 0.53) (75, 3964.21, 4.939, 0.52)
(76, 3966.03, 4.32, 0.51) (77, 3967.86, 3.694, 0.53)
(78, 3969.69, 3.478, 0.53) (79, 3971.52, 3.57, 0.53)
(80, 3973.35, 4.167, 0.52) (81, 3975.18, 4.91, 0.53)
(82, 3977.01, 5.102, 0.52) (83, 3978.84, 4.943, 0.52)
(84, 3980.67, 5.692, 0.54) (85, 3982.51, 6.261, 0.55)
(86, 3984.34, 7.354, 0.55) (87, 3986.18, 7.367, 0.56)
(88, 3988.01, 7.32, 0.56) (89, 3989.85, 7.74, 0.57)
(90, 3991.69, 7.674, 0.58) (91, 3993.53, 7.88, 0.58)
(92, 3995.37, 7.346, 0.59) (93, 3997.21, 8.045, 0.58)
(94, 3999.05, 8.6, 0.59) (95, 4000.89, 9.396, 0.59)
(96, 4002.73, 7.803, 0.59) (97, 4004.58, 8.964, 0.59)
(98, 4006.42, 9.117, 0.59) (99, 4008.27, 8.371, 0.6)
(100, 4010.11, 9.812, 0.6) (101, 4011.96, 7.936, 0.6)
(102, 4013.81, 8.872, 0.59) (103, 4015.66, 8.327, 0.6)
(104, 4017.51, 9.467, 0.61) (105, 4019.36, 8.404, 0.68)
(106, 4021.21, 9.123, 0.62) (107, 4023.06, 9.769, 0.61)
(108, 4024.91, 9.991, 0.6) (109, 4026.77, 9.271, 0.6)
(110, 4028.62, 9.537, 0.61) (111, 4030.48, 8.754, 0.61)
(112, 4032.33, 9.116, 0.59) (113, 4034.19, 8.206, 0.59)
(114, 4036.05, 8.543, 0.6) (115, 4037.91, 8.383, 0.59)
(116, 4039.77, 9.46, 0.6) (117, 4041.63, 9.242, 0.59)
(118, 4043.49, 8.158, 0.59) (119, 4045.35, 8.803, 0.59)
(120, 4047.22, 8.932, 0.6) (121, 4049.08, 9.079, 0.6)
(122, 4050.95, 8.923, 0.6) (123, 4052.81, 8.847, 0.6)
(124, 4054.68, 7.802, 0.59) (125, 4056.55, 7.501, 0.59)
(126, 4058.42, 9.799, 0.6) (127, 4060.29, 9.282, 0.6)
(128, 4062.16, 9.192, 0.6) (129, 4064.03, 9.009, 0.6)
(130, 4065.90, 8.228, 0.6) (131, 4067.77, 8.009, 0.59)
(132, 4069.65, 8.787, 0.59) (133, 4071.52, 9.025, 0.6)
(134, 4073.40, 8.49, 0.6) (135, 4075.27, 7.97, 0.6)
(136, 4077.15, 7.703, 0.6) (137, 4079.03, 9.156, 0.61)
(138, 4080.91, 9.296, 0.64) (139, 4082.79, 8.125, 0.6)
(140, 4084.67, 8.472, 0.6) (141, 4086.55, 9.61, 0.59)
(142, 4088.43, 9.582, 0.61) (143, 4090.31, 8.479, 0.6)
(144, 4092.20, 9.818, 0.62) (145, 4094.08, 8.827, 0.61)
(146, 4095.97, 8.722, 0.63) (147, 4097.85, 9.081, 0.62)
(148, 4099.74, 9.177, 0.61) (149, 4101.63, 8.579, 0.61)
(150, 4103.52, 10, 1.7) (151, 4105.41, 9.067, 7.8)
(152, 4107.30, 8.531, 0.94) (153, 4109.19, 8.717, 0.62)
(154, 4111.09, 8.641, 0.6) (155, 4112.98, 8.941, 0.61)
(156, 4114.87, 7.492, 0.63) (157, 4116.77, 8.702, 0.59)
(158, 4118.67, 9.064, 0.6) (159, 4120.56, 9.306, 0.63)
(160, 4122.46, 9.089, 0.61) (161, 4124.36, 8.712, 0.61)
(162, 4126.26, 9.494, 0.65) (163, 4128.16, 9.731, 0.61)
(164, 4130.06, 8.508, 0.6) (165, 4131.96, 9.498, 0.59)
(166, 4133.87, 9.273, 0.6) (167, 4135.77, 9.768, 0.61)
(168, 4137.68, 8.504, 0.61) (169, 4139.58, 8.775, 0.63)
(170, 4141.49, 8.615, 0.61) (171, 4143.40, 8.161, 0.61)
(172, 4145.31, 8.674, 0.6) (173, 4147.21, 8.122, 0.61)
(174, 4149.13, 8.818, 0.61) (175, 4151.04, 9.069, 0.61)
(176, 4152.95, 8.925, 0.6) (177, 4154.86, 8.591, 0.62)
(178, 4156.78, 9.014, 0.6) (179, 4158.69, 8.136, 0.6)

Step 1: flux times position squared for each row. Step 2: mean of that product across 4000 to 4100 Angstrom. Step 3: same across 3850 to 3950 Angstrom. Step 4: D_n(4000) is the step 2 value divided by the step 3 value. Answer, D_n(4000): 1.92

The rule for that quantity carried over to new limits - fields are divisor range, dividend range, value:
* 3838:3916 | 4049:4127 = 1.95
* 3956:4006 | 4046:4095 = 1.46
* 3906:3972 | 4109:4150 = 1.93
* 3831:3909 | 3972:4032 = 1.78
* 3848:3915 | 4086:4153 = 1.97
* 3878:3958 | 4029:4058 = 1.78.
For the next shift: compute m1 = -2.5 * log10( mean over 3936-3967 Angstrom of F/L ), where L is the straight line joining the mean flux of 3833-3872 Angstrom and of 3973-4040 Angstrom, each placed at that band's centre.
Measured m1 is 0.315 mag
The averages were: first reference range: 4.34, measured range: 5.04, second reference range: 8.05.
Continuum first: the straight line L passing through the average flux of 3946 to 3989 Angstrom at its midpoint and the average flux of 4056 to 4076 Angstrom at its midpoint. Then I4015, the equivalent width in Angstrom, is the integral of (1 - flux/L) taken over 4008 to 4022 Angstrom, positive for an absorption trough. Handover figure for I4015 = -3.57 Angstrom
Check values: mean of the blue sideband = 5.46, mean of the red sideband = 8.69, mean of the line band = 8.81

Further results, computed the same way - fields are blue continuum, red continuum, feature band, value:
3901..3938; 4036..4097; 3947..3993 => 6.0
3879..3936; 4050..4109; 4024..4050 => -3.4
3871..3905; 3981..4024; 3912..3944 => 7.6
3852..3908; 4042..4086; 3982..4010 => -2.8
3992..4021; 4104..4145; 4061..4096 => 0.0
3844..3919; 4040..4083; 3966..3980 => 5.3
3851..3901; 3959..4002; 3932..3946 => 4.7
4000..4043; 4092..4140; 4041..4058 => 0.7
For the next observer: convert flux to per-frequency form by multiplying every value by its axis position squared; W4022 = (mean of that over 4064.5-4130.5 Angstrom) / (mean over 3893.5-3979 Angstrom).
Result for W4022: 1.9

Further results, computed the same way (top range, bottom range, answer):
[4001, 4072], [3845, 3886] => 2.10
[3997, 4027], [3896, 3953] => 1.81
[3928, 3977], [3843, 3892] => 1.03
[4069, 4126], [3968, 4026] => 1.24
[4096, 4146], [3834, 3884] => 2.28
